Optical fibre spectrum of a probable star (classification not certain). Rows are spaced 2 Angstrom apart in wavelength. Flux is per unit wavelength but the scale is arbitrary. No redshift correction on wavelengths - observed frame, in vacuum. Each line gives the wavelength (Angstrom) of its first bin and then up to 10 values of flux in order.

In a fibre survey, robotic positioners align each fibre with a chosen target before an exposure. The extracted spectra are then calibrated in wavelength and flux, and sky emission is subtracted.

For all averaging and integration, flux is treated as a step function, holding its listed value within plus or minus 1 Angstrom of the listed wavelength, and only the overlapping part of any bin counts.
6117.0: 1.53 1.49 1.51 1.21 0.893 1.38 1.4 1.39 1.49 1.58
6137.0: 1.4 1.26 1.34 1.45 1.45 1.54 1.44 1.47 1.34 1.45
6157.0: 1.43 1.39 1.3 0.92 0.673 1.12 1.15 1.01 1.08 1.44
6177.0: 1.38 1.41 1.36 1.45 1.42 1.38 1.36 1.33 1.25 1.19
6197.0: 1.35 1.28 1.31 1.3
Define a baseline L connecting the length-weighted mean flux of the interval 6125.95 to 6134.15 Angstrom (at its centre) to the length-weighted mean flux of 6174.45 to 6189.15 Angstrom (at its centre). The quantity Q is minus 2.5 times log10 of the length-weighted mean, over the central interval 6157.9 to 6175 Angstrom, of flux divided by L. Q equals 0.26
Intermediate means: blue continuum 1.41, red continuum 1.4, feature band 1.1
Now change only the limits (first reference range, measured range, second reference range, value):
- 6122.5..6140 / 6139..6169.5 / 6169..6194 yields 0.024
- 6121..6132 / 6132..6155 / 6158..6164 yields -0.157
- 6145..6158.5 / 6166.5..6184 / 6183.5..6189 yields 0.114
